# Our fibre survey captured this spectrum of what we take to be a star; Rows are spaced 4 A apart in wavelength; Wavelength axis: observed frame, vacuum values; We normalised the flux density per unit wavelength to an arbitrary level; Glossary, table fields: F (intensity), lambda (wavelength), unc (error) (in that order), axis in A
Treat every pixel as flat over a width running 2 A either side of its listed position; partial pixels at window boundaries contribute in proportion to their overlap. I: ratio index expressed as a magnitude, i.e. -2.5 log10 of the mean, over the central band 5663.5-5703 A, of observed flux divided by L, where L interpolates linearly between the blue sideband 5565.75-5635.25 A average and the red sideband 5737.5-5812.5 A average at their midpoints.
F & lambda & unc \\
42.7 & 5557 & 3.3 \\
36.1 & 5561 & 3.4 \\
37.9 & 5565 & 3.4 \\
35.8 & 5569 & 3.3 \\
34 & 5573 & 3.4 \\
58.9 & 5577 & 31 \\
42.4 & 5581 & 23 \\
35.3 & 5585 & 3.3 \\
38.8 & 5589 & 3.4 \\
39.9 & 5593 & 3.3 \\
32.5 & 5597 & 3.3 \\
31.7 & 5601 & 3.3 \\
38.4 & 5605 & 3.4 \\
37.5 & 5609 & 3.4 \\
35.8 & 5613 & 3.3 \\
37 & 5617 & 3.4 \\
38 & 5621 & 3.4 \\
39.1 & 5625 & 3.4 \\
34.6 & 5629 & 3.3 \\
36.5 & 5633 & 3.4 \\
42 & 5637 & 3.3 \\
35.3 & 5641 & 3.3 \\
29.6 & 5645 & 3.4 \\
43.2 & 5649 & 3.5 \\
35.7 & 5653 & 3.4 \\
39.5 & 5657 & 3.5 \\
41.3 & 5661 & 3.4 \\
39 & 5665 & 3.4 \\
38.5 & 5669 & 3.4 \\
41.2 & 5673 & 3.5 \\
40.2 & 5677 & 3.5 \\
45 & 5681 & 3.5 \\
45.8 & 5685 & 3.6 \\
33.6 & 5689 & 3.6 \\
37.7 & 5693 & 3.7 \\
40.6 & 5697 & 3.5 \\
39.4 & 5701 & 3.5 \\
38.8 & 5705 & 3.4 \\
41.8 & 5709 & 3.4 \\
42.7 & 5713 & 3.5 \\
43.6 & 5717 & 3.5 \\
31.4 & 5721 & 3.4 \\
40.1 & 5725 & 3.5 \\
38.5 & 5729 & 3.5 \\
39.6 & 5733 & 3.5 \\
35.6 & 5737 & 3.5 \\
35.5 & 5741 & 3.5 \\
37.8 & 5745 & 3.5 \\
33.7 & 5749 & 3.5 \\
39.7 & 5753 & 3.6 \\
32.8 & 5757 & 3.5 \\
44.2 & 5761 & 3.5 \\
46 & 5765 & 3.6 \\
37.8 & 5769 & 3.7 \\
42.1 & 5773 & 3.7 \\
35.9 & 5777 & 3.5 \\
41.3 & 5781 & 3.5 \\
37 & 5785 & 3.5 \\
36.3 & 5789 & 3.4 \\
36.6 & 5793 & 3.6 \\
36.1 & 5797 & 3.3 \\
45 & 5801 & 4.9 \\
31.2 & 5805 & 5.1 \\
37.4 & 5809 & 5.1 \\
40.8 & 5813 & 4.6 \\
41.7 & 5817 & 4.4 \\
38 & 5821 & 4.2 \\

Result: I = -0.057 mag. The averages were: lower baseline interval 38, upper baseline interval 38.1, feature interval 40.1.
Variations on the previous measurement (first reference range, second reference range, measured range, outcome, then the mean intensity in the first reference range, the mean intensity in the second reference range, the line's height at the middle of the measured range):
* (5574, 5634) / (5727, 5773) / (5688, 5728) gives -0.02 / 38.4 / 38.5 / 38.4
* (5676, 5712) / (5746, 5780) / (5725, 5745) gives 0.06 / 40.4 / 39.1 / 39.6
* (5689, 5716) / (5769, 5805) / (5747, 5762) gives 0.05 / 39.8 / 38.3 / 38.9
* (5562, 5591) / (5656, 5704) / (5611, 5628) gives 0.08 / 40.3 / 40.1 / 40.2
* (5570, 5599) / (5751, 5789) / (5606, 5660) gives 0.07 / 40.1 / 39.5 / 39.9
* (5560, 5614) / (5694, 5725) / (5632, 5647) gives 0.09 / 38.3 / 39.7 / 38.9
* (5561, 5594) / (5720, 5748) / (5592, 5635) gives 0.09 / 40.1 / 37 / 39.4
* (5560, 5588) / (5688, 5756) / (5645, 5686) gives -0.04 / 40.2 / 38.2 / 39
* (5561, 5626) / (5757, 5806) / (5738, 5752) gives 0.08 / 38.2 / 39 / 38.9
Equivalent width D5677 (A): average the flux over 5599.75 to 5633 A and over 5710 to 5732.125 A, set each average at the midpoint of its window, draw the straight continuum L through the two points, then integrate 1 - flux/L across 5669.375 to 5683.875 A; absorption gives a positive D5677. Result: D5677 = -1.4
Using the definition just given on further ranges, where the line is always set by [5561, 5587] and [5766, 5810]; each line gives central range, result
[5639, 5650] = 1.2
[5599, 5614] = 1.6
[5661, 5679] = -0.3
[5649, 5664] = 0.0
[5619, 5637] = 1.0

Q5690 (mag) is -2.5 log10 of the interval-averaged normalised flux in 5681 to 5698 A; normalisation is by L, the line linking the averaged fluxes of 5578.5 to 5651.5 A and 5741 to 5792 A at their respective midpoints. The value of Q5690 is -0.06 mag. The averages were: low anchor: 37.2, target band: 40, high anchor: 38.5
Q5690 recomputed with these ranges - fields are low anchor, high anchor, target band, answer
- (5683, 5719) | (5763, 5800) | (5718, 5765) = 0.06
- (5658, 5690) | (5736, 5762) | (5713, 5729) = -0.02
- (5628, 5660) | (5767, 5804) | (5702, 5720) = -0.09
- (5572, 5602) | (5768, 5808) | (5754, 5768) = -0.07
